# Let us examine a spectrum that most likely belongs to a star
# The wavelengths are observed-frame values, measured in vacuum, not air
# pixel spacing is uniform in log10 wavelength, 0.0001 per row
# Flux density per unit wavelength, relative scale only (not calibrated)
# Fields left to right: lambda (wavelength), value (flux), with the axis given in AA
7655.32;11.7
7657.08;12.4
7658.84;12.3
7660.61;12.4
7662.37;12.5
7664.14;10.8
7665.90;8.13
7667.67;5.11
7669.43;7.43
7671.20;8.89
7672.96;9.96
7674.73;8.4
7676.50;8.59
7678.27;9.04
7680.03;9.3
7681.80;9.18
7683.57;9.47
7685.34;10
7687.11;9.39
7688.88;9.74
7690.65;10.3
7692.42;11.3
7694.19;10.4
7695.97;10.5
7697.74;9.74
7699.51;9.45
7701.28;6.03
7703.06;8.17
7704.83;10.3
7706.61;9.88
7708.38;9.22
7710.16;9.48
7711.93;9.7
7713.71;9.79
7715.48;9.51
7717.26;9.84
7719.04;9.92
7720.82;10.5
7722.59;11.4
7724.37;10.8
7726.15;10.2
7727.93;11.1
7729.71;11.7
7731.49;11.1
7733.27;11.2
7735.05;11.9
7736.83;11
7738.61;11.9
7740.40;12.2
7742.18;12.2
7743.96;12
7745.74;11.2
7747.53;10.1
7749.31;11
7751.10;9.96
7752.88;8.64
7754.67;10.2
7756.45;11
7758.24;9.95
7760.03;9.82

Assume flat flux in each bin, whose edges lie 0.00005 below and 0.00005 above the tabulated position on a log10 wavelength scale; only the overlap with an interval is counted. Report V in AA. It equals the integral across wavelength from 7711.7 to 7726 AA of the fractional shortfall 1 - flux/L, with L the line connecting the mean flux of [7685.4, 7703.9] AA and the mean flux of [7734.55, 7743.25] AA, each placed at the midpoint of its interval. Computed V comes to 0.8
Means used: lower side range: 9.53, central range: 10.2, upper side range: 11.8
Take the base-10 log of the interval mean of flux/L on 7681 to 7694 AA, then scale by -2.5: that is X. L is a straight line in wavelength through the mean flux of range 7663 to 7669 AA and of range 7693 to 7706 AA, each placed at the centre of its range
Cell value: -0.12 mag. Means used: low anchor 8.16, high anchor 9.28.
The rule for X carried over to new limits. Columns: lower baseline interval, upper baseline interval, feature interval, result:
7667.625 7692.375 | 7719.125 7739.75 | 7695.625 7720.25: 0.097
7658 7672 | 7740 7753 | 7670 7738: 0.046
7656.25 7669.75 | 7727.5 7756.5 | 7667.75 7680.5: 0.207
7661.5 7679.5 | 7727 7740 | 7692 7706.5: 0.066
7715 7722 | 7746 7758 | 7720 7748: -0.122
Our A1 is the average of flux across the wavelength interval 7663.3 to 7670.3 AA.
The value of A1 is 7.86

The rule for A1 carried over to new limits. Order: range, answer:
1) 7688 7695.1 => 10.4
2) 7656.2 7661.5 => 12.4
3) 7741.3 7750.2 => 11.3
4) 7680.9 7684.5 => 9.33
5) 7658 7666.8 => 11.2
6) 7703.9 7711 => 9.71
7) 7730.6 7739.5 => 11.4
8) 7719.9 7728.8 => 10.8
